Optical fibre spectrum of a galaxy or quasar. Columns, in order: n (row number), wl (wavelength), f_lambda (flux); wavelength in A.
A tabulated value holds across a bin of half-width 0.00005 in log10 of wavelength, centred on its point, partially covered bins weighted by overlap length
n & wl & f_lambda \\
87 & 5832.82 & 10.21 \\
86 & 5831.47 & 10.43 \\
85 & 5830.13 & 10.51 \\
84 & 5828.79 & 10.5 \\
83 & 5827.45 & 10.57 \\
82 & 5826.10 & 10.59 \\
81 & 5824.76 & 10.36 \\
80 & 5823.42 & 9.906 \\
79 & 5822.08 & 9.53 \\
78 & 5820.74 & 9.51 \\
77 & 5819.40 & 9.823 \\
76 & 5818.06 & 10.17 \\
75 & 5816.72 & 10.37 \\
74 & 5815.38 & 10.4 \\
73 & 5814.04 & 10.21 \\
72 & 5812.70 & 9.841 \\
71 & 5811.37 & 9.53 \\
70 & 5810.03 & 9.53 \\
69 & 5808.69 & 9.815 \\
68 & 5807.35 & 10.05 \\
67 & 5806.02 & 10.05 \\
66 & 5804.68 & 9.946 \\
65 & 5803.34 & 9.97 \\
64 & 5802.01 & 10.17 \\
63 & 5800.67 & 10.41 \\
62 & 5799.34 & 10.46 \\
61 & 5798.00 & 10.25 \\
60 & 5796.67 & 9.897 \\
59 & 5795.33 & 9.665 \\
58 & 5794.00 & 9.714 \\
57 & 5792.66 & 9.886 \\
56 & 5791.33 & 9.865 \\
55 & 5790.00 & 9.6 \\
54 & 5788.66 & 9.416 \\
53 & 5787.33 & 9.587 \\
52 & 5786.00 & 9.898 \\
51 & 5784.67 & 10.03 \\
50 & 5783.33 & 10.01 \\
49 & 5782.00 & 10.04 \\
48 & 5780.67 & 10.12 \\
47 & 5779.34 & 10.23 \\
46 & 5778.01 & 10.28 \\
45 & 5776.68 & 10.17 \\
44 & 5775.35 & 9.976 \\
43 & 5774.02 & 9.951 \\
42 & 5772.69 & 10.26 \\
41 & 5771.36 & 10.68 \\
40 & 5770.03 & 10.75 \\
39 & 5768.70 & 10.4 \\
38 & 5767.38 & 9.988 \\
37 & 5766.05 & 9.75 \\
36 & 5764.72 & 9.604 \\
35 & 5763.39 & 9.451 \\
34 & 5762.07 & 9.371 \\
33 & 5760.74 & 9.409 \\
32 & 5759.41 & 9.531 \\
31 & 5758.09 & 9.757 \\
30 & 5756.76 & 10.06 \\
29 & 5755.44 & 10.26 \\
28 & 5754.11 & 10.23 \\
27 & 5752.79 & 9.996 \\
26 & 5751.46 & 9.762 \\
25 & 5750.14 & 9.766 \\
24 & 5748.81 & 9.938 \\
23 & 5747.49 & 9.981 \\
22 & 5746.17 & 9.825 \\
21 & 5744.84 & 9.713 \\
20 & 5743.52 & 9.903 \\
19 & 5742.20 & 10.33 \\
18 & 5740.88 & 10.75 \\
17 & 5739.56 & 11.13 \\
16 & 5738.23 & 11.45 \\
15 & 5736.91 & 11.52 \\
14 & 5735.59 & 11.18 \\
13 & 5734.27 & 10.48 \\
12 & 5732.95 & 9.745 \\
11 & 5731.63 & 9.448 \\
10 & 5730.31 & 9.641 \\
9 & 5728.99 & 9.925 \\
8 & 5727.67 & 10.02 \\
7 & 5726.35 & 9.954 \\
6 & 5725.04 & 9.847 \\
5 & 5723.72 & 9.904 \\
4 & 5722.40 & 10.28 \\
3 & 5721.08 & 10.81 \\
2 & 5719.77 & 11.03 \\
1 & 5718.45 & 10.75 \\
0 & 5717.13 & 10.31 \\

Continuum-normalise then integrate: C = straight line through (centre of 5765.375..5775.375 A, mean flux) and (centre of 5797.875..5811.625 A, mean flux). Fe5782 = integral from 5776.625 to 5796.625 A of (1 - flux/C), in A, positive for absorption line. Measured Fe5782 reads 0.5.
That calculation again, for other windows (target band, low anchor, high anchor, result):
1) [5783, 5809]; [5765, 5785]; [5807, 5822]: 0.2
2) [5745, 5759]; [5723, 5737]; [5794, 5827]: 0.2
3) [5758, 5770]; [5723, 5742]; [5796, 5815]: 0.5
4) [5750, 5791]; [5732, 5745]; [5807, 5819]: 1.6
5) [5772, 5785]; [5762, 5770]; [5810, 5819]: -0.3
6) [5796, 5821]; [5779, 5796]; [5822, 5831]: 0.2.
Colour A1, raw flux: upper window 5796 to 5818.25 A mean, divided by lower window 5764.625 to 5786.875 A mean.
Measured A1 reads 0.99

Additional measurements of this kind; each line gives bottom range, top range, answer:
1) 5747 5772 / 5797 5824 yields 1.01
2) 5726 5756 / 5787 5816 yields 0.97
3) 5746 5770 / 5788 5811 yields 1.01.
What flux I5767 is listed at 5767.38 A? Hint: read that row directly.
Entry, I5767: 9.988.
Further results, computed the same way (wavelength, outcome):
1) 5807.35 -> 10.05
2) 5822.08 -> 9.53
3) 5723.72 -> 9.904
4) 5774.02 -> 9.951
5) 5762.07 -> 9.371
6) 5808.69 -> 9.815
